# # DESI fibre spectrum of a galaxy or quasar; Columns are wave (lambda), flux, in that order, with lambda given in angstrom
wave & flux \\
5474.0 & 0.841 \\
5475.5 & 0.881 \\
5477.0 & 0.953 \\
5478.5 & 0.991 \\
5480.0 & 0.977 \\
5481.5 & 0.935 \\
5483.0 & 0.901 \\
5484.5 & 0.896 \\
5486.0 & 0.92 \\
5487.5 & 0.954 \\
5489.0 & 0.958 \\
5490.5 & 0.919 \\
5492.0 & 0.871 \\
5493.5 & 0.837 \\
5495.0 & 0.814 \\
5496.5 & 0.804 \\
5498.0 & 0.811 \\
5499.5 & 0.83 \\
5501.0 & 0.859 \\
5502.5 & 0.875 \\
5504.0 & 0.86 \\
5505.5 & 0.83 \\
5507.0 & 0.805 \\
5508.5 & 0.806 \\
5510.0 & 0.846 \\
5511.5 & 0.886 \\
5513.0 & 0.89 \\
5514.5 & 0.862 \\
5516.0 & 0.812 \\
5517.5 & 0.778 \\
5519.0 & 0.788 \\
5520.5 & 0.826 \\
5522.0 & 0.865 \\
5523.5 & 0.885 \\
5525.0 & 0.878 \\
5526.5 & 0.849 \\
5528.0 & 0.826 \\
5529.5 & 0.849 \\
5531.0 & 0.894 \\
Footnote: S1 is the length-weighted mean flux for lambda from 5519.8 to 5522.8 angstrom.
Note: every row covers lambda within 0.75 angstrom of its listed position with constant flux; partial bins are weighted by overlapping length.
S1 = 0.846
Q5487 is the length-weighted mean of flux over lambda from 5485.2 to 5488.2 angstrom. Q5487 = 0.936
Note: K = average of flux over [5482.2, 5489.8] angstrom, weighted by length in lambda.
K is 0.926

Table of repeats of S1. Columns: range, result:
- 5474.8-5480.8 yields 0.951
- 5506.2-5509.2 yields 0.806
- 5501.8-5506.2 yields 0.855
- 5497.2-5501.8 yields 0.833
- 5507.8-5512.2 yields 0.846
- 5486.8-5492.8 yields 0.925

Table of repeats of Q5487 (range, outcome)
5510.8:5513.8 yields 0.888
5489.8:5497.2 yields 0.849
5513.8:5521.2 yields 0.813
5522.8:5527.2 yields 0.871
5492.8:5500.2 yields 0.819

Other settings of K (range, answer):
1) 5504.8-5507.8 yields 0.817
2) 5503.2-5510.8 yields 0.83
